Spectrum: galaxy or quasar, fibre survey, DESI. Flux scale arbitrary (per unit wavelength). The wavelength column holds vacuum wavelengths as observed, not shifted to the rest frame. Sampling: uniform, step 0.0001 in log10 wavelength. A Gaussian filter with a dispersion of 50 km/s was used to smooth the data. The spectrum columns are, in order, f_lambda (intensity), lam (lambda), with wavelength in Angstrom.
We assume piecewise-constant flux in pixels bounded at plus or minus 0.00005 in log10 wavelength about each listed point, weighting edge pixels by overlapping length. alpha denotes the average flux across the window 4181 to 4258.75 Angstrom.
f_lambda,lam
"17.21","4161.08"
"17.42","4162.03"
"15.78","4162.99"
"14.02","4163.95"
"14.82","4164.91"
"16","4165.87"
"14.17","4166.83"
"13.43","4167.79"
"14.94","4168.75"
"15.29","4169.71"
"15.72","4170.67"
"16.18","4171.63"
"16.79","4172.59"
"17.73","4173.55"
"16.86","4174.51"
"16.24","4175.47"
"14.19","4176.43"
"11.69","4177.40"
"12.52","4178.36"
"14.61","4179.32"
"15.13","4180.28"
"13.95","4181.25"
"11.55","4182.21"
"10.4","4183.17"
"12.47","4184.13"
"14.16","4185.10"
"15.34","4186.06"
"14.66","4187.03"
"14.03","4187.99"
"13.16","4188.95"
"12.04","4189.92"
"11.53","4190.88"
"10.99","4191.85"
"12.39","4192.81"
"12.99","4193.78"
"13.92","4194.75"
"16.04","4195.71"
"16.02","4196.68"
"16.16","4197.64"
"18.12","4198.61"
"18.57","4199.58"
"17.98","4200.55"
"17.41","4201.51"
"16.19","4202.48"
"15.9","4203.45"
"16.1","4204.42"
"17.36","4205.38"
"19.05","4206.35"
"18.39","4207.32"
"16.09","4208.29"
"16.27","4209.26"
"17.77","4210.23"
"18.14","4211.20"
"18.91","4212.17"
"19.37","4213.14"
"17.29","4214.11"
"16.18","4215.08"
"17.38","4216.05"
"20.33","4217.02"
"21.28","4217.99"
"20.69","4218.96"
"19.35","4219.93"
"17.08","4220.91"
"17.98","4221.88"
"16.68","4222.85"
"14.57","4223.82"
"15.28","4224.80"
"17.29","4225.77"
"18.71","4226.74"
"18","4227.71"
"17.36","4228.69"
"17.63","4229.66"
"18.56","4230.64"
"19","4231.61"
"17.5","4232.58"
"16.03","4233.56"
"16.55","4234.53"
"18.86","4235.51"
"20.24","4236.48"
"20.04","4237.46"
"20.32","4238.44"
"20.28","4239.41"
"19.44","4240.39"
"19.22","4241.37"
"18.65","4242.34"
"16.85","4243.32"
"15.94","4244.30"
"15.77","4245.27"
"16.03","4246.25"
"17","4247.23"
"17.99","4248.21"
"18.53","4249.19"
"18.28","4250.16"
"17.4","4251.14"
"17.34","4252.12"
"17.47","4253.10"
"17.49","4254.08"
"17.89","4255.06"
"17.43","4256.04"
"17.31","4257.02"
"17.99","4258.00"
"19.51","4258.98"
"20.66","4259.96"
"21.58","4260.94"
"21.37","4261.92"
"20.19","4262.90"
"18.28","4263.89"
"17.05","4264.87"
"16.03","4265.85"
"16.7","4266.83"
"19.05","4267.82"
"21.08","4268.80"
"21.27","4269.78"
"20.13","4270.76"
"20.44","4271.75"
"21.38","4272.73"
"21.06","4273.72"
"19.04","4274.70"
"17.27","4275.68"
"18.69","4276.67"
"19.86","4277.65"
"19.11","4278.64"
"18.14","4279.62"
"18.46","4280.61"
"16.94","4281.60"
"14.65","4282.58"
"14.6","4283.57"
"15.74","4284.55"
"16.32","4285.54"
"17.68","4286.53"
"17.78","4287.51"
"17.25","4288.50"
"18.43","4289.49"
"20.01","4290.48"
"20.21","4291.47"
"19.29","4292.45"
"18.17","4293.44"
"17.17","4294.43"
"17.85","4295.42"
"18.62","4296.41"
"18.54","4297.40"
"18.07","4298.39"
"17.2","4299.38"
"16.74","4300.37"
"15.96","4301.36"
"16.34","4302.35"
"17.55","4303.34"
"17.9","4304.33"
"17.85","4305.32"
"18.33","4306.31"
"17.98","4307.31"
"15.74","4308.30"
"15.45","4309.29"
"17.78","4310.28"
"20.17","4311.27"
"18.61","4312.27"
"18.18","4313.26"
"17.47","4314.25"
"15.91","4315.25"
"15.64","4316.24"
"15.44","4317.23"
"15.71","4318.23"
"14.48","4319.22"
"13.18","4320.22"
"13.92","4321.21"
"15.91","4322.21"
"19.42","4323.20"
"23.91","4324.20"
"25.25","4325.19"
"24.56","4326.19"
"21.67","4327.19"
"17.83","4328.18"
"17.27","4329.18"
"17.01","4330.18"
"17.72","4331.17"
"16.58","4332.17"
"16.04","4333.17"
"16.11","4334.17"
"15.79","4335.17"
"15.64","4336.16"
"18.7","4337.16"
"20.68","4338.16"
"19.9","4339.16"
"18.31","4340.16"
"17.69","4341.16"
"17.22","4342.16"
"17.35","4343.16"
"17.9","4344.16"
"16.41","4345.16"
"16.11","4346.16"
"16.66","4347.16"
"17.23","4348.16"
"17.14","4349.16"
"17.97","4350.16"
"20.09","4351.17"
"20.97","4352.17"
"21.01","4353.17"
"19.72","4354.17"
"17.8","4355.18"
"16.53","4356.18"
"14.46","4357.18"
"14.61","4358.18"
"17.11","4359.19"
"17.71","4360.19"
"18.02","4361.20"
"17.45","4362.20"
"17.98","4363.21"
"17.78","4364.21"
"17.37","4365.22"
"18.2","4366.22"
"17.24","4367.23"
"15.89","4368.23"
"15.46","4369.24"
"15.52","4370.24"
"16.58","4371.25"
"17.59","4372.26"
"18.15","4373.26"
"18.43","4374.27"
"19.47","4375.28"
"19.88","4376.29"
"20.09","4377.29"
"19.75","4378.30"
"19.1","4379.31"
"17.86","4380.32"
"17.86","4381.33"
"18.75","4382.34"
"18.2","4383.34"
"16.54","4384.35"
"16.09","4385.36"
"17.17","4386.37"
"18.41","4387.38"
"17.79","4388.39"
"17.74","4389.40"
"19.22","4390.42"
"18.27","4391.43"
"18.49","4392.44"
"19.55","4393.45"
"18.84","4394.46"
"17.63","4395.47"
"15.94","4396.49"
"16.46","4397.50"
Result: 16.9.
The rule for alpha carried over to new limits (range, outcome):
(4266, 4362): 17.9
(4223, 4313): 18.1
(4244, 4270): 18.2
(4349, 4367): 17.9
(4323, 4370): 18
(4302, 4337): 17.6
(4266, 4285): 18.6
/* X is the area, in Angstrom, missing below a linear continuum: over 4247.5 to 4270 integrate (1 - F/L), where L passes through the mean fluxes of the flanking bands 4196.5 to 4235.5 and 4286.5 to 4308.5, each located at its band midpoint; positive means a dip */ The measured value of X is -1.0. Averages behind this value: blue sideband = 17.6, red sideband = 17.9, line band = 18.6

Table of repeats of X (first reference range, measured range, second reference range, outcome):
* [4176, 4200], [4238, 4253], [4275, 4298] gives -1.60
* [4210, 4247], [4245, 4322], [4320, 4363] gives 0.85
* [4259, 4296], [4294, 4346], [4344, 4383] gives 1.59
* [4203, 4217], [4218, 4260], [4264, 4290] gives -0.29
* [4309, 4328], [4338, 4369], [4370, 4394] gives 0.76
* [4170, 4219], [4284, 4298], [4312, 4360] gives -0.79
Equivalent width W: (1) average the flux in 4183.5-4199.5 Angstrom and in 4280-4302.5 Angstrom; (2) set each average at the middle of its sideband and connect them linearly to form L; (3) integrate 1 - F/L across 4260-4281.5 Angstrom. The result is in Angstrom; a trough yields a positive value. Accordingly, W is -3.25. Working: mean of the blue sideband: 14.1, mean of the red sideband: 17.5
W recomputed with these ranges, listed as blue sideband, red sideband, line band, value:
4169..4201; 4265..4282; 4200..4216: -1.7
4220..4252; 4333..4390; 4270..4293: -0.8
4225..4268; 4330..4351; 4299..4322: 1.3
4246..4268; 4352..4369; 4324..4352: -1.1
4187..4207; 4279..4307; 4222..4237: -1.3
